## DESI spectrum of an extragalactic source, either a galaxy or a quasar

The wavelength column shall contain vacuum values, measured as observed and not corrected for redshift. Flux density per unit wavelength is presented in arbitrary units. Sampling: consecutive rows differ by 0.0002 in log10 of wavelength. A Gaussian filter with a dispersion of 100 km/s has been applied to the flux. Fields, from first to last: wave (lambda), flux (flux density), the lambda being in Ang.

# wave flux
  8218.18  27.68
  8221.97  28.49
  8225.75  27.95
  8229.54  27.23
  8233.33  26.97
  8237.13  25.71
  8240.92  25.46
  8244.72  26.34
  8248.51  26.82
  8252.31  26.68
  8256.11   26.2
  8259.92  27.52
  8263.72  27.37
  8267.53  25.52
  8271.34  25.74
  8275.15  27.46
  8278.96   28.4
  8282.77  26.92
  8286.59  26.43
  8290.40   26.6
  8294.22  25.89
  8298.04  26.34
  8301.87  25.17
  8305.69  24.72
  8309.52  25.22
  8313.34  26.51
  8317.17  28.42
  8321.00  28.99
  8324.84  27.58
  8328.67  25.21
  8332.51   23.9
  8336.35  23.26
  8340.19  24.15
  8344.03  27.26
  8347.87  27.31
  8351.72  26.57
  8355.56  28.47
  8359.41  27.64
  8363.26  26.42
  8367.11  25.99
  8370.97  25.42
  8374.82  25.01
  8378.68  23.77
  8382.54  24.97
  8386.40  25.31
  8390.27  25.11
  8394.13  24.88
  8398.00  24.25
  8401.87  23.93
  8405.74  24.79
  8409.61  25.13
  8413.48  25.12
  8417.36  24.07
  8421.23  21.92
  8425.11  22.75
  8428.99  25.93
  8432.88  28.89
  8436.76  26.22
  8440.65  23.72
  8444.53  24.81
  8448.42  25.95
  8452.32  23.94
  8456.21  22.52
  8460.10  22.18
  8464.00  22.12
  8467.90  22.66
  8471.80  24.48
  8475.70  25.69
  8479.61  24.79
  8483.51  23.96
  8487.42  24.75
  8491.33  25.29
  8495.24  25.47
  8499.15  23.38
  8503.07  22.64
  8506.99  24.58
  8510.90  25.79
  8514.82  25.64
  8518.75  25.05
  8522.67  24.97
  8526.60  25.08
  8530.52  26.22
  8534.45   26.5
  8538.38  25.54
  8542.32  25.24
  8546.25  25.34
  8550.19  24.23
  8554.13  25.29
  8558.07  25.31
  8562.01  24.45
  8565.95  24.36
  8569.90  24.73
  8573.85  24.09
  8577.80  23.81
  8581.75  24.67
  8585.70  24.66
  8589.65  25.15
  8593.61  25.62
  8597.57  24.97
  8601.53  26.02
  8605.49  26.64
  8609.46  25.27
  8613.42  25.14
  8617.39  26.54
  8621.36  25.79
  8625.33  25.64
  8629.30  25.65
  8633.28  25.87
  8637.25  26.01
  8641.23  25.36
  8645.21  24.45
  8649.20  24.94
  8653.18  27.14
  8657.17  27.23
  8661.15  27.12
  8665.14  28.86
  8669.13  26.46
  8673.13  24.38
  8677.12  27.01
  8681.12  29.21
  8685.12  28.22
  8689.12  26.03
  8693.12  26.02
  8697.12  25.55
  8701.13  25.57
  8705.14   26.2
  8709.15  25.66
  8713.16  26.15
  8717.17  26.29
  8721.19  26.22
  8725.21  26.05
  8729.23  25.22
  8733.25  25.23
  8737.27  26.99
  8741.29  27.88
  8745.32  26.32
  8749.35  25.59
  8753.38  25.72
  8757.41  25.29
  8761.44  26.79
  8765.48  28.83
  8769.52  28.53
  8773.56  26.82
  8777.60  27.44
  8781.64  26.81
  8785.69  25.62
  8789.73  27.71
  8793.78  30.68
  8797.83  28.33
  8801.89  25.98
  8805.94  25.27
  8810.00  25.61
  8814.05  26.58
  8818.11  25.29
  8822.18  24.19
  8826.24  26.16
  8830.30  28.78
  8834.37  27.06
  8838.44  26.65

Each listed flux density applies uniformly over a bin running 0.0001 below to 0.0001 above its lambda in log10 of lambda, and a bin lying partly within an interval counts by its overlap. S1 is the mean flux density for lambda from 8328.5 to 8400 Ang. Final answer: 25.5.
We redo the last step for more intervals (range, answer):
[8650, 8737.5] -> 26.5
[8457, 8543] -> 24.6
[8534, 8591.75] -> 24.8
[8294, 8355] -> 26.1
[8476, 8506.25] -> 24.4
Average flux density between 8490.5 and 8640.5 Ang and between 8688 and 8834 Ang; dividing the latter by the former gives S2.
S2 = 1.1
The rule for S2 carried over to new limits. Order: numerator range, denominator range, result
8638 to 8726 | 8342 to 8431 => 1.04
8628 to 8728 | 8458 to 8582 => 1.07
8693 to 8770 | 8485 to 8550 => 1.05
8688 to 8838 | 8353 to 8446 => 1.05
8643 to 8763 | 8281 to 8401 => 1.02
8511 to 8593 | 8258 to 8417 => 0.97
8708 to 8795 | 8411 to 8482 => 1.10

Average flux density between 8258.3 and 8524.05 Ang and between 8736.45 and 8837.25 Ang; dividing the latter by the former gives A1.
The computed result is 1.1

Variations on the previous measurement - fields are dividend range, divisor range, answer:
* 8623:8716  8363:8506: 1.07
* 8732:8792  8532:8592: 1.08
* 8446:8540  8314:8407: 0.95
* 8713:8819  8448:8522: 1.10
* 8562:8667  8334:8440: 1.01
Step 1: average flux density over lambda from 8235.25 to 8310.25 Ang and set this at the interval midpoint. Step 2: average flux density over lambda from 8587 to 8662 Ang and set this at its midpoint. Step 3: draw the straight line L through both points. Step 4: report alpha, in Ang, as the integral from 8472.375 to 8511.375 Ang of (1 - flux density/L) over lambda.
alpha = 2.12 Ang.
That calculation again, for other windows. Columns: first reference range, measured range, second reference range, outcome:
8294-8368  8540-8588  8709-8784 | 3.1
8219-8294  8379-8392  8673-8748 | 0.8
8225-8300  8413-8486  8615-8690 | 6.2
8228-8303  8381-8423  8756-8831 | 3.4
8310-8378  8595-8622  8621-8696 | 0.6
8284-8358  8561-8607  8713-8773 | 2.6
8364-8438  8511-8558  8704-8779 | 0.3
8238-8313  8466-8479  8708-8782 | 1.0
